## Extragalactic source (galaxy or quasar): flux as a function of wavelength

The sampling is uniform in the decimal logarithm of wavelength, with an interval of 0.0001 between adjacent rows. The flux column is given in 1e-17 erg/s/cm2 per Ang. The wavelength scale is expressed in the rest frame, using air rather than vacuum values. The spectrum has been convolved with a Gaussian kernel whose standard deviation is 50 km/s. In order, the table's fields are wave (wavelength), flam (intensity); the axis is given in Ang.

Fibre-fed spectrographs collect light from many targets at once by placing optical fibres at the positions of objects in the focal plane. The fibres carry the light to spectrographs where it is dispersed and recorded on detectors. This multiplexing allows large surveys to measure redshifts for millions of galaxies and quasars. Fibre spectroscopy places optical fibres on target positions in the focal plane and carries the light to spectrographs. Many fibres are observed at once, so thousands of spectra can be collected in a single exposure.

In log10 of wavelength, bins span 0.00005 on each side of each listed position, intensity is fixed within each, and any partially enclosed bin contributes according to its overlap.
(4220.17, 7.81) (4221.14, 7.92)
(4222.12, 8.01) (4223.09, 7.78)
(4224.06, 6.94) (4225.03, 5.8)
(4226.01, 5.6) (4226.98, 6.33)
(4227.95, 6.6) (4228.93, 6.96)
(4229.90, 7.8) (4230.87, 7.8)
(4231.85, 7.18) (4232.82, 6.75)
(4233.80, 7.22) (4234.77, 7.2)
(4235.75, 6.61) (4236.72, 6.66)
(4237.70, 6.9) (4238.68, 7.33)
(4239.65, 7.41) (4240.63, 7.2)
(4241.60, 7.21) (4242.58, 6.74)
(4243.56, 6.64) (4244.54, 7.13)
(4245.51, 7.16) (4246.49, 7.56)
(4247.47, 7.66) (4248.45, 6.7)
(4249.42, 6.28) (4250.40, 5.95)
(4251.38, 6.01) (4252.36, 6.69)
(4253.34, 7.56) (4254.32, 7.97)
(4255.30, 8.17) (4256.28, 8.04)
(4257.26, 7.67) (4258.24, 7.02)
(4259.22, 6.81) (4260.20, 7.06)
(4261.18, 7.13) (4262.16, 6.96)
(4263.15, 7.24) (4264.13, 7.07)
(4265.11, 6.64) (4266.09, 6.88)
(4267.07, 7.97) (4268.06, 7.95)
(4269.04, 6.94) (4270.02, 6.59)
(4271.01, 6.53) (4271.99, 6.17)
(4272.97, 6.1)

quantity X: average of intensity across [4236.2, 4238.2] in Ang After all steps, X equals 6.77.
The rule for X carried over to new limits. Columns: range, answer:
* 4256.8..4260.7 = 7.14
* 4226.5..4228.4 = 6.47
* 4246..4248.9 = 7.3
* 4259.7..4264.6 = 7.09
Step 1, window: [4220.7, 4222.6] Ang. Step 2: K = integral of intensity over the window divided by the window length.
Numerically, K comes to 7.93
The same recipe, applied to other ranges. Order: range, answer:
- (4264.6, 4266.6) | 6.8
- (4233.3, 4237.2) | 6.92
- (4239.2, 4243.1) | 7.13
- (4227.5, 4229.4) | 6.76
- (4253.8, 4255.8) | 8.06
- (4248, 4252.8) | 6.33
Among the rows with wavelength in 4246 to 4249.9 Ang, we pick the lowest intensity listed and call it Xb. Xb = 6.28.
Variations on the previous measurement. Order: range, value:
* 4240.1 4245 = 6.64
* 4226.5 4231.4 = 6.33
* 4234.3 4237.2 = 6.61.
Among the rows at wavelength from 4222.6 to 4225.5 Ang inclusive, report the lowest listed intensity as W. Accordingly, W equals 5.8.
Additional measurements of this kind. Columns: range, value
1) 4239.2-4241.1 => 7.2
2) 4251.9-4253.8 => 6.69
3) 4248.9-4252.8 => 5.95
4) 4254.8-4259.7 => 6.81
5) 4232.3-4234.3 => 6.75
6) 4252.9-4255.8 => 7.56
